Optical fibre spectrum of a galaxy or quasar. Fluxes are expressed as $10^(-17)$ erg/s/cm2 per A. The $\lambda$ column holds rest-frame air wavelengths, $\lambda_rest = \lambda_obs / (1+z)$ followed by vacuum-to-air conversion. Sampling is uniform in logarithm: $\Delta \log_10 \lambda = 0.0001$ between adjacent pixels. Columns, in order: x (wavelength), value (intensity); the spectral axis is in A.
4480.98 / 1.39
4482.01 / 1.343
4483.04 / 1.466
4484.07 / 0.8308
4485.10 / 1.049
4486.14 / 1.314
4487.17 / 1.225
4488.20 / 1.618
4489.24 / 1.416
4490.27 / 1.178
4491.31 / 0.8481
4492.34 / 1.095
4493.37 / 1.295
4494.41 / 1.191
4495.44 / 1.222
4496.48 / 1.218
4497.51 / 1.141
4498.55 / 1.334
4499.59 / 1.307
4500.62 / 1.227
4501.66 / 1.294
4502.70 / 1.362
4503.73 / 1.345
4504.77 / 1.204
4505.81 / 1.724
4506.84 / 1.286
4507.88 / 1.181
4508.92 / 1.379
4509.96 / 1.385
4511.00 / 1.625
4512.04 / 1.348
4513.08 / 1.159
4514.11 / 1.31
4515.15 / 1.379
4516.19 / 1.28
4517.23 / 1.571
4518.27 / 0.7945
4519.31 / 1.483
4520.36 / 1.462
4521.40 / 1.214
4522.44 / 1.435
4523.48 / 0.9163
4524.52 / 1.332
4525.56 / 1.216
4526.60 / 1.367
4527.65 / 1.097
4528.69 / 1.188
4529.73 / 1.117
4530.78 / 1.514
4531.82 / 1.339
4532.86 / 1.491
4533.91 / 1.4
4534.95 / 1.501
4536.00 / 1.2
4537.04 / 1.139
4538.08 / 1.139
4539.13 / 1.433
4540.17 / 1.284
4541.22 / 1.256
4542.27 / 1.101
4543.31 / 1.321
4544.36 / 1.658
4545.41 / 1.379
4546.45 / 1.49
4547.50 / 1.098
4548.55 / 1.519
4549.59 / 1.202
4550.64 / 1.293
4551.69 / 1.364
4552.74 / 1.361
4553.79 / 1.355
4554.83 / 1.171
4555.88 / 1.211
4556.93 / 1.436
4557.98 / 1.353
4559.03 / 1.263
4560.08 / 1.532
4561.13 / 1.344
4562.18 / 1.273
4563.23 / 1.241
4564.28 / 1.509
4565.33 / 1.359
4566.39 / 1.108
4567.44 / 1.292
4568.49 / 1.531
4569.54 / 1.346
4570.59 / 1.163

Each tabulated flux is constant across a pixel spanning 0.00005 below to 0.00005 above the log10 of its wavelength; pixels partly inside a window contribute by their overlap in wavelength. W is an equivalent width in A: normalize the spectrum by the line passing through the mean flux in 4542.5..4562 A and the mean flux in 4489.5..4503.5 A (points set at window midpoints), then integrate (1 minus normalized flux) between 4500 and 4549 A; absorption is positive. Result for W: -1.4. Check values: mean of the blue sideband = 1.22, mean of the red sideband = 1.35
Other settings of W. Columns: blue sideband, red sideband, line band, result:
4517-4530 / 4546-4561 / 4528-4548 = -0.50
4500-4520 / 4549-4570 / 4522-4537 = 0.49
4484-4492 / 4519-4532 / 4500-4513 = -1.22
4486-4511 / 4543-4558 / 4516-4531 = 0.65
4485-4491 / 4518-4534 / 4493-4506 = 0.06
